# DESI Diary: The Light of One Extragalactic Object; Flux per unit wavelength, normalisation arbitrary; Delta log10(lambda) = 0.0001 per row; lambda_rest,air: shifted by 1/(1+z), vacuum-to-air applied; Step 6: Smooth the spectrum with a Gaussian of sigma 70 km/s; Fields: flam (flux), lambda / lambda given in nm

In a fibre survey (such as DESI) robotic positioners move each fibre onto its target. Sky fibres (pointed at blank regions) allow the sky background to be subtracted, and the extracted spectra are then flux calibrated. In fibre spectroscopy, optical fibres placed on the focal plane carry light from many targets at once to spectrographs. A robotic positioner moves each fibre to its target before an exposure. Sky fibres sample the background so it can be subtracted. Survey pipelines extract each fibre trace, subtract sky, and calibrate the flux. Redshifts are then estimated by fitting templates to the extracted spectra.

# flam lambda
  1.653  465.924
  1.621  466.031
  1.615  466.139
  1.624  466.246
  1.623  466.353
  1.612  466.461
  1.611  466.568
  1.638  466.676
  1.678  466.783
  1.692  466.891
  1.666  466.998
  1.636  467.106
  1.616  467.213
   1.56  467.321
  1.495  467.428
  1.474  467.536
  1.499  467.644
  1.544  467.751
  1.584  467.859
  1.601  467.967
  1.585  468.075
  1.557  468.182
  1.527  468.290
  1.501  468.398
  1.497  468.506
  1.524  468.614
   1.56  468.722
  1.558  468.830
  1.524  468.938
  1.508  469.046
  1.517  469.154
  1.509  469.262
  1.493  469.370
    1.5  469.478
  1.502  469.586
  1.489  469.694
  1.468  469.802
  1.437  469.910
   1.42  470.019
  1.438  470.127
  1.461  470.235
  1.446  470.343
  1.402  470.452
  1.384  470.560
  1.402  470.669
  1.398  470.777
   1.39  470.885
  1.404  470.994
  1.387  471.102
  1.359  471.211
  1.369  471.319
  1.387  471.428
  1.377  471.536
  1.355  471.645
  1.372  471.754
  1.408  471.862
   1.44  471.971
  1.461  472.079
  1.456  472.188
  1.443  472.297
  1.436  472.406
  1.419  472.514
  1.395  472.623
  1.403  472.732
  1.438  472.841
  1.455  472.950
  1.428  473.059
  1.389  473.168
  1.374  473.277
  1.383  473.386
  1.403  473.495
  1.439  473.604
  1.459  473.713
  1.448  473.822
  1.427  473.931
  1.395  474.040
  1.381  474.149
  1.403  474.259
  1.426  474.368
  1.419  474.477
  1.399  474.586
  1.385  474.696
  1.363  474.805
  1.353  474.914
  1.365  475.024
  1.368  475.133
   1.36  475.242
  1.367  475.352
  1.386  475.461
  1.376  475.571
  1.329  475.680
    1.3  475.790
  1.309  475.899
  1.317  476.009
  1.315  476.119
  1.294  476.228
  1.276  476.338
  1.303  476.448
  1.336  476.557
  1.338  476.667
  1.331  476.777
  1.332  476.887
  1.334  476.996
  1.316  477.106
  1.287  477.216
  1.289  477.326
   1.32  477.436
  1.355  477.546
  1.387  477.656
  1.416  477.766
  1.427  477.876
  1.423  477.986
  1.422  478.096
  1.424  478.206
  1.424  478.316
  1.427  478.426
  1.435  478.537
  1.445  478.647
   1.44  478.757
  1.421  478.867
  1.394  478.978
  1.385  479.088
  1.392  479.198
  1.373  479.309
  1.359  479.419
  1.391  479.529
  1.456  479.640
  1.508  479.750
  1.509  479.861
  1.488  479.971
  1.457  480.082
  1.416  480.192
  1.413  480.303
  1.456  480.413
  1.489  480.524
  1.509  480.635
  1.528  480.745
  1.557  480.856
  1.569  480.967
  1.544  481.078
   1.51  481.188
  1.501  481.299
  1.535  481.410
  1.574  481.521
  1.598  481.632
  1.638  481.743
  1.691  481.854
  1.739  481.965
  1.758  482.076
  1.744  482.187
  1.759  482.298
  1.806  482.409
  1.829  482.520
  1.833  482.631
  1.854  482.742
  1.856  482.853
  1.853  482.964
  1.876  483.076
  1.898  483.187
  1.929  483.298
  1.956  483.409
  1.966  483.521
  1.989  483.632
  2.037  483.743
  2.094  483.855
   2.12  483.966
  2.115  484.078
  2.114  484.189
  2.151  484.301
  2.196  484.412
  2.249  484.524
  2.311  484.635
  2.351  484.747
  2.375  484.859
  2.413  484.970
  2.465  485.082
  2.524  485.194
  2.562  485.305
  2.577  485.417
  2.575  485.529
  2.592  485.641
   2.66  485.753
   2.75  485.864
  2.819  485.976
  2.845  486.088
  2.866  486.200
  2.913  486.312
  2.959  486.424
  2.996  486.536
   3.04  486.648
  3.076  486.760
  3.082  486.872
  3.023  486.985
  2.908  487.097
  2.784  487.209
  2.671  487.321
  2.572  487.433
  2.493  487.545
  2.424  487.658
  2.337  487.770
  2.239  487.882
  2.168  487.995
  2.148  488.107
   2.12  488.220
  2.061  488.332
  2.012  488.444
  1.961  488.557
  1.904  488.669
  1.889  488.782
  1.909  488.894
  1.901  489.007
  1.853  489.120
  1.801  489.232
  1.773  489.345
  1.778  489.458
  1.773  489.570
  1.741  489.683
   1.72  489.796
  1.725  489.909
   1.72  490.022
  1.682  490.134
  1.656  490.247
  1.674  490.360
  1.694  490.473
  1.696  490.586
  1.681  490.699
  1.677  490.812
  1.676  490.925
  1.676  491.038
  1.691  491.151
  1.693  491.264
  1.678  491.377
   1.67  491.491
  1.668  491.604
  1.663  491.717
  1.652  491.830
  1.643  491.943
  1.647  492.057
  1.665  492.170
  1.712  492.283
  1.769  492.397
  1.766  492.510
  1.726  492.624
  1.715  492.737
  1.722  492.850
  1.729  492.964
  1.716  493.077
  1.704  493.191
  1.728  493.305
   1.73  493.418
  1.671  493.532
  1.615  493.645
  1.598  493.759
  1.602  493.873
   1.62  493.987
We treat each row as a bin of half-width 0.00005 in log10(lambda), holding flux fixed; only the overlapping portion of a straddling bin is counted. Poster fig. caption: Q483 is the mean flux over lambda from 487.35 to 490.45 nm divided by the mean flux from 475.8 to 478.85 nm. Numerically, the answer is 1.45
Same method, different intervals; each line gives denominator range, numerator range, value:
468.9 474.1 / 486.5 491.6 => 1.45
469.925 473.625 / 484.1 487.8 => 1.86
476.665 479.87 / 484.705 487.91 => 1.93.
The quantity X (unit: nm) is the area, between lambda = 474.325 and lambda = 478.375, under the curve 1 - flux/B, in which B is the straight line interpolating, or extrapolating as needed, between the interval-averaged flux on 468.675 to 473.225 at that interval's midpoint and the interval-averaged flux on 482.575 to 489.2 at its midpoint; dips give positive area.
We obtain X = 0.933 nm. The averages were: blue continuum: 1.44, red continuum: 2.34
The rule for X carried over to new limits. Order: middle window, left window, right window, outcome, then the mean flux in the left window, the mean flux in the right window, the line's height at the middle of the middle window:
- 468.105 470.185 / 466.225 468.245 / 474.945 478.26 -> 0.056 nm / 1.59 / 1.35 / 1.54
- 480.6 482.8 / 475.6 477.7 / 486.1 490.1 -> 0.122 nm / 1.32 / 2.3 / 1.75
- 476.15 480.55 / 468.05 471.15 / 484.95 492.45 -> 0.971 nm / 1.47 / 2.15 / 1.78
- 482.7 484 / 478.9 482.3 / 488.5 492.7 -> -0.306 nm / 1.52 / 1.73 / 1.58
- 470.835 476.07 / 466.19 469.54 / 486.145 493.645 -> 0.882 nm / 1.56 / 2.01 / 1.68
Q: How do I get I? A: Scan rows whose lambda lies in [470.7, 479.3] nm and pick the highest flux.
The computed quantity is 1.461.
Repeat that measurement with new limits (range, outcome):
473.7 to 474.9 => 1.459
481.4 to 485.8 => 2.66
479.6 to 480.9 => 1.557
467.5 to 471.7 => 1.601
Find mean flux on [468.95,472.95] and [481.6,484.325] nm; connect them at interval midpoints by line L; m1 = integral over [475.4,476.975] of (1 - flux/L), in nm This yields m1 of 0.29 nm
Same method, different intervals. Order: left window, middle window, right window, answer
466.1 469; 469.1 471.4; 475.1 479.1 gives 0.122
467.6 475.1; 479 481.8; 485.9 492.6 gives 0.447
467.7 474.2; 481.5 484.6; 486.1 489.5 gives 0.327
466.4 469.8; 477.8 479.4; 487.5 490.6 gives 0.298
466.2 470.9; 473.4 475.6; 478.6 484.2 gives 0.265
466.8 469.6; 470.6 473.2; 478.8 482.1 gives 0.217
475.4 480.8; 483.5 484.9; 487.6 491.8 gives -0.460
